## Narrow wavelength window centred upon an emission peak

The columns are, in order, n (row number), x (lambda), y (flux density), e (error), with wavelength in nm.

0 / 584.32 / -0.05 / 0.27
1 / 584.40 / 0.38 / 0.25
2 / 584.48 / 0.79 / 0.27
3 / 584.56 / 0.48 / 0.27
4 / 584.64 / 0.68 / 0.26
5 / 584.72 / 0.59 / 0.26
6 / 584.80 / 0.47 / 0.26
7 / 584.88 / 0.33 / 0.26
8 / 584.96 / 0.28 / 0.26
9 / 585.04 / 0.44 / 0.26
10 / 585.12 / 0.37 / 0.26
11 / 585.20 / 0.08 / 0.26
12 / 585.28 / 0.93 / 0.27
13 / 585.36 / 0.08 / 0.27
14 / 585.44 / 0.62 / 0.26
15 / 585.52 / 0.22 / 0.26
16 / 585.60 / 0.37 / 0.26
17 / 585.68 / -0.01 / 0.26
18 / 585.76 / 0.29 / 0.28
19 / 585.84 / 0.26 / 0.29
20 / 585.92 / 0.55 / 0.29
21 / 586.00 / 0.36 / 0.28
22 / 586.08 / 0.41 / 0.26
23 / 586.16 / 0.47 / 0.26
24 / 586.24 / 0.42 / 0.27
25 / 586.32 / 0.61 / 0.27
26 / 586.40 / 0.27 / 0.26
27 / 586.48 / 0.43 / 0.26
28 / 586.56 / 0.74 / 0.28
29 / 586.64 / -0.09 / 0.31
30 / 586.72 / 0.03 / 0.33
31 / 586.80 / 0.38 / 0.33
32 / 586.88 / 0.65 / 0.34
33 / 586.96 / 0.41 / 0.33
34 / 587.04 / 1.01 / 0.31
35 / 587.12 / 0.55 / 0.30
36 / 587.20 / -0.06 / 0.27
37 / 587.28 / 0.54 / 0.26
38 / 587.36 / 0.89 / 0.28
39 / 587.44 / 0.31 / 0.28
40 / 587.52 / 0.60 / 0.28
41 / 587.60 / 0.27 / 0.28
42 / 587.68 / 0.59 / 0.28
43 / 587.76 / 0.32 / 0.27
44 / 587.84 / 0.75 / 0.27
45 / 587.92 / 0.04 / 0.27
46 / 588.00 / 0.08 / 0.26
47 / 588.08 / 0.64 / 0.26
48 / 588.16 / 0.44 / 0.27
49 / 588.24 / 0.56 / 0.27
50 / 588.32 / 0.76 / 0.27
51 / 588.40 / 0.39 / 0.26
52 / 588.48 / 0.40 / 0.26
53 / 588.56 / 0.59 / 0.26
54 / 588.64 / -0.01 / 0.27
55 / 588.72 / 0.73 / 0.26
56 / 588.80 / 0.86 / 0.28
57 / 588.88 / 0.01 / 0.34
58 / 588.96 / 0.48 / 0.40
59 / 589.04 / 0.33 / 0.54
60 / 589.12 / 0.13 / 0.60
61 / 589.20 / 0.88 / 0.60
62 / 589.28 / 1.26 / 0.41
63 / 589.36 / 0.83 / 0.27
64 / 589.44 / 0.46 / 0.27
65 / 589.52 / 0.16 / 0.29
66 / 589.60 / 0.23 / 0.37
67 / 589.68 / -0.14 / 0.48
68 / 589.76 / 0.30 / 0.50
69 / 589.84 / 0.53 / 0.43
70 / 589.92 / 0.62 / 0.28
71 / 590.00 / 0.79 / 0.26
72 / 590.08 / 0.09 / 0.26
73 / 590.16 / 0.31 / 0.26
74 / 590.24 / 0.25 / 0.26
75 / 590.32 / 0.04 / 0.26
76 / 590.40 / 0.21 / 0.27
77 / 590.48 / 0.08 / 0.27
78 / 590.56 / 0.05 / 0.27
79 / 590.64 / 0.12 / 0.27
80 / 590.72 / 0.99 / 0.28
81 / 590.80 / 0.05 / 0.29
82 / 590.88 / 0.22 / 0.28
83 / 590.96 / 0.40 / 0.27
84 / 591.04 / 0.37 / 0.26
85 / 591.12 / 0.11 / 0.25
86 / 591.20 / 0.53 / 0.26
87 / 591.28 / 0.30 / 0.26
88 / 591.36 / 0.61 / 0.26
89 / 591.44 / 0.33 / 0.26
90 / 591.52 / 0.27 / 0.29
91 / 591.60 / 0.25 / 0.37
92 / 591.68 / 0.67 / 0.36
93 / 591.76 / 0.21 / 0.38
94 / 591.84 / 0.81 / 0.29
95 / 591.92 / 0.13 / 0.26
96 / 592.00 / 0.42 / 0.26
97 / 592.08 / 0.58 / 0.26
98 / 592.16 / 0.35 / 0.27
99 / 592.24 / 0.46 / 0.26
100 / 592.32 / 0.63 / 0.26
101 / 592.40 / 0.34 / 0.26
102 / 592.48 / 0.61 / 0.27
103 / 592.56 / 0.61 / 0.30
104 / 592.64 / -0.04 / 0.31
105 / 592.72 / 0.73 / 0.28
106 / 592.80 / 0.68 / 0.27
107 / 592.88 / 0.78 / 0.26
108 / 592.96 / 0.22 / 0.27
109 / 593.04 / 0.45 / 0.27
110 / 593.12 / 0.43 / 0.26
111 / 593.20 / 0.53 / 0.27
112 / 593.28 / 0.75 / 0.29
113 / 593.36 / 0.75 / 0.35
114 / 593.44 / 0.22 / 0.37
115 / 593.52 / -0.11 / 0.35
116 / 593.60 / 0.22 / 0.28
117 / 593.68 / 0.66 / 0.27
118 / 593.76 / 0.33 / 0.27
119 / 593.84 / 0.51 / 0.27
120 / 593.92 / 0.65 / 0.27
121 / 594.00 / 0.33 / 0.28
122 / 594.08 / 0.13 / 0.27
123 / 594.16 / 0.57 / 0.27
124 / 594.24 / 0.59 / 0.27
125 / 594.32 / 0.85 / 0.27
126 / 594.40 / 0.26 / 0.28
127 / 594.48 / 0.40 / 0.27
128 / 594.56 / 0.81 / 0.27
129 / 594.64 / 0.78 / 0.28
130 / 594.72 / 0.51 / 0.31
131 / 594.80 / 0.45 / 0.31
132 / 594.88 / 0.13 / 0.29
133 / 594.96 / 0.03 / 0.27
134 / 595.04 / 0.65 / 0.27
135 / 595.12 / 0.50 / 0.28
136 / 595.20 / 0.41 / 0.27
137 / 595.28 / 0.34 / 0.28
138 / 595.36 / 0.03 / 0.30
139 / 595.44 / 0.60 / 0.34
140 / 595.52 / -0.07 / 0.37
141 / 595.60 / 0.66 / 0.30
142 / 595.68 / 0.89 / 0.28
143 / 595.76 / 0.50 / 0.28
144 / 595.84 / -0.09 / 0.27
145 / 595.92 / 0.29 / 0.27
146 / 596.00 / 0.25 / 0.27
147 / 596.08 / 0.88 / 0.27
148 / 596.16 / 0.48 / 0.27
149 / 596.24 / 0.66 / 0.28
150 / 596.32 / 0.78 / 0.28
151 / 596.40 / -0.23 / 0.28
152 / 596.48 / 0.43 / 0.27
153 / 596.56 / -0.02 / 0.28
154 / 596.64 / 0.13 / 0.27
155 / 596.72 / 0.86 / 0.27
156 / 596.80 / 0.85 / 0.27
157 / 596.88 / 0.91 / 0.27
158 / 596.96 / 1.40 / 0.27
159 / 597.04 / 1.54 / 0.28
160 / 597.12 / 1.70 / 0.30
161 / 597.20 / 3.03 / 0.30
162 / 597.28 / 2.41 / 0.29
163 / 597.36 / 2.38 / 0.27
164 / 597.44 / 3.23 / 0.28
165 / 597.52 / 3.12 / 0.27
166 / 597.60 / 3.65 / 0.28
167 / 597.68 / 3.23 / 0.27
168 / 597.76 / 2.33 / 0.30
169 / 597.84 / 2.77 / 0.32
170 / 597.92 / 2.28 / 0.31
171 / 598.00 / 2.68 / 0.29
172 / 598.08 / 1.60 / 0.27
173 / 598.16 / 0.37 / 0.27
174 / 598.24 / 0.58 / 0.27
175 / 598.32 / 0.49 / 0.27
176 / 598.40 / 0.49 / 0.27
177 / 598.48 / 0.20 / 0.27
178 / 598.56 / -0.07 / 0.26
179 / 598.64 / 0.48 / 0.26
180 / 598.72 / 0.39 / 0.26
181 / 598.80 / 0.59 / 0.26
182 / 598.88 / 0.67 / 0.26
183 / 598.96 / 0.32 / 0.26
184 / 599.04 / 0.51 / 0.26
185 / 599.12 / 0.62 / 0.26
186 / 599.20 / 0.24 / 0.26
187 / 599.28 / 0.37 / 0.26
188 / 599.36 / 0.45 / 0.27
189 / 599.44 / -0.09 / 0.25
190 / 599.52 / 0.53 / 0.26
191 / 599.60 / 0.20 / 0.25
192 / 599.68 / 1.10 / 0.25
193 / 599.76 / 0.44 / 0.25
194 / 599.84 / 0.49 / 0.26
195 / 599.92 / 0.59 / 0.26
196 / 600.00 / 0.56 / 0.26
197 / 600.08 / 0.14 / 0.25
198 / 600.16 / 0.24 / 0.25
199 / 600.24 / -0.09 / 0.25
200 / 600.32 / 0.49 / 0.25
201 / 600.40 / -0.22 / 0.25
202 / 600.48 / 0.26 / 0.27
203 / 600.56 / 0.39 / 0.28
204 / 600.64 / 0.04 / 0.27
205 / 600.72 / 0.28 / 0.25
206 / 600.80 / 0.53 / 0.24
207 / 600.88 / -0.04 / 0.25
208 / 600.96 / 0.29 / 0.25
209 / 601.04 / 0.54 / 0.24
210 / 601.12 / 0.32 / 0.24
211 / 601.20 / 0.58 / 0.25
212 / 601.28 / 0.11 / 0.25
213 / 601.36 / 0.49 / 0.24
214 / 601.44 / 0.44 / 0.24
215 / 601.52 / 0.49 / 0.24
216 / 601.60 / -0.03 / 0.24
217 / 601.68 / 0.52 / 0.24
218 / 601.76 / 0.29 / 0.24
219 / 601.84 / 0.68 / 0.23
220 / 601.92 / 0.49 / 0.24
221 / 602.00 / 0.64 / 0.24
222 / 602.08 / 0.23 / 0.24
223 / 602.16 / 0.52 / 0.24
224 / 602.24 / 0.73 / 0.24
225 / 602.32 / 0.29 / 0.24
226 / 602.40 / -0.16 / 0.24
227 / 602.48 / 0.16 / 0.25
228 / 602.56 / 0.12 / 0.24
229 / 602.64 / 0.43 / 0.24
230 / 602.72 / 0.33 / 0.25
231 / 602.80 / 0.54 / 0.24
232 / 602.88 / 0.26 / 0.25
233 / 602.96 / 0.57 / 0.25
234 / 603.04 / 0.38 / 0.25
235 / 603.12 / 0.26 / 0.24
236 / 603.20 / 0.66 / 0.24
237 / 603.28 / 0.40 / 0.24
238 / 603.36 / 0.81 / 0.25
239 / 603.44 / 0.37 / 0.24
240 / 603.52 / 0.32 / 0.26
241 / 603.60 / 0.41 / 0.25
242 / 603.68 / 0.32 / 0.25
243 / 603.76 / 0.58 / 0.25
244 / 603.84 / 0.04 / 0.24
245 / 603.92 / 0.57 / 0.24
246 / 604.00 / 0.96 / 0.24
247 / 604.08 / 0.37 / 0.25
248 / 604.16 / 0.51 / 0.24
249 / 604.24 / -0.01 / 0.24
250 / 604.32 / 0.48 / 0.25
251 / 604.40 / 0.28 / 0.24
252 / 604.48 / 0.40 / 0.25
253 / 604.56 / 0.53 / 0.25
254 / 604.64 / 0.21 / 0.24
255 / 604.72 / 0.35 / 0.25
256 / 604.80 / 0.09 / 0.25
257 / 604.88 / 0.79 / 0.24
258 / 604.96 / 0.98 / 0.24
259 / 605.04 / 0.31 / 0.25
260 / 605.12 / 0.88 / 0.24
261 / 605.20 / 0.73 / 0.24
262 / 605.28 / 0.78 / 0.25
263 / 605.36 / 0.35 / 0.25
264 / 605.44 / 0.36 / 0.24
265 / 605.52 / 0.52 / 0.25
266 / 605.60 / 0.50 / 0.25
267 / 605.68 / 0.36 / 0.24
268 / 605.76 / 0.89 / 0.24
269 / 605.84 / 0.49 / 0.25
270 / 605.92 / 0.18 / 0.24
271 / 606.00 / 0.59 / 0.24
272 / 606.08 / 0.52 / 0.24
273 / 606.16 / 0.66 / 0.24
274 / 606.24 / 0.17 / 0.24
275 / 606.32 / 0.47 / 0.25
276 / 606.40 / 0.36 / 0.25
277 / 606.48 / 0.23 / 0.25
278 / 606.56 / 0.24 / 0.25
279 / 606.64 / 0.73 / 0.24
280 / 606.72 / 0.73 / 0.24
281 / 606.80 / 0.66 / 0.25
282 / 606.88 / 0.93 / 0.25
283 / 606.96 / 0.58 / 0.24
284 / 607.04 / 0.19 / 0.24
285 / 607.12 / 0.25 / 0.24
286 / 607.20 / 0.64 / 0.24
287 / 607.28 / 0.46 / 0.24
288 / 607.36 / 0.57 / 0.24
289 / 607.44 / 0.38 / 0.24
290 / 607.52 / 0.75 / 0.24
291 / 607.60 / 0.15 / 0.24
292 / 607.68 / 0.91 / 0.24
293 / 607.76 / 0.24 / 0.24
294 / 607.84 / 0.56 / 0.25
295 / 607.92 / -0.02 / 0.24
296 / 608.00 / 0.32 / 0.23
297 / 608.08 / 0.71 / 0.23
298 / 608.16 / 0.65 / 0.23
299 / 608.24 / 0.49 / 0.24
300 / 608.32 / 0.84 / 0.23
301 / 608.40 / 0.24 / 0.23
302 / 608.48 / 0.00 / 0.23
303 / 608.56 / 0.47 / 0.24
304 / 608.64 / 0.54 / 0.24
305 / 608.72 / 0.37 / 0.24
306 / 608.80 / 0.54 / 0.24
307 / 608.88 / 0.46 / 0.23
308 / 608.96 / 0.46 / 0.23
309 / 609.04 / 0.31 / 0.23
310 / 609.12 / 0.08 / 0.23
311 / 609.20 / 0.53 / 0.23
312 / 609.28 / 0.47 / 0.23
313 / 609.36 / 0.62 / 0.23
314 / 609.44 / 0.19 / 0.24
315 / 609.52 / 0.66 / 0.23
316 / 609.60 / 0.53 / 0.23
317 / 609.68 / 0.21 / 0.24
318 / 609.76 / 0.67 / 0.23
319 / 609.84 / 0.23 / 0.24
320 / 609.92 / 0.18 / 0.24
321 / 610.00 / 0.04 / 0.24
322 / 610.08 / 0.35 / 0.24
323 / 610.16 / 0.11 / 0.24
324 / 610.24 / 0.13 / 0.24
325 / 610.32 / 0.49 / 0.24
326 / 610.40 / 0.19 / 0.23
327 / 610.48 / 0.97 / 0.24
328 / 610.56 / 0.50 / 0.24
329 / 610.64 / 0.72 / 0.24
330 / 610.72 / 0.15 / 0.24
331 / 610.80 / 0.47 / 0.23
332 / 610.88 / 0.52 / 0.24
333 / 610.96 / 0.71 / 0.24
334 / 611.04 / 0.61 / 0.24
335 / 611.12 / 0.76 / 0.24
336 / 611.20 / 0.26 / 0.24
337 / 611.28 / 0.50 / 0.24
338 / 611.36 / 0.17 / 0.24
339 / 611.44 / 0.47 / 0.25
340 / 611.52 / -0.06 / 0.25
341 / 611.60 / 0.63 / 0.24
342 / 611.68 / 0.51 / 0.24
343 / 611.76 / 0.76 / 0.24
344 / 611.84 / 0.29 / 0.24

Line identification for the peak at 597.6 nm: [O II] 3727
